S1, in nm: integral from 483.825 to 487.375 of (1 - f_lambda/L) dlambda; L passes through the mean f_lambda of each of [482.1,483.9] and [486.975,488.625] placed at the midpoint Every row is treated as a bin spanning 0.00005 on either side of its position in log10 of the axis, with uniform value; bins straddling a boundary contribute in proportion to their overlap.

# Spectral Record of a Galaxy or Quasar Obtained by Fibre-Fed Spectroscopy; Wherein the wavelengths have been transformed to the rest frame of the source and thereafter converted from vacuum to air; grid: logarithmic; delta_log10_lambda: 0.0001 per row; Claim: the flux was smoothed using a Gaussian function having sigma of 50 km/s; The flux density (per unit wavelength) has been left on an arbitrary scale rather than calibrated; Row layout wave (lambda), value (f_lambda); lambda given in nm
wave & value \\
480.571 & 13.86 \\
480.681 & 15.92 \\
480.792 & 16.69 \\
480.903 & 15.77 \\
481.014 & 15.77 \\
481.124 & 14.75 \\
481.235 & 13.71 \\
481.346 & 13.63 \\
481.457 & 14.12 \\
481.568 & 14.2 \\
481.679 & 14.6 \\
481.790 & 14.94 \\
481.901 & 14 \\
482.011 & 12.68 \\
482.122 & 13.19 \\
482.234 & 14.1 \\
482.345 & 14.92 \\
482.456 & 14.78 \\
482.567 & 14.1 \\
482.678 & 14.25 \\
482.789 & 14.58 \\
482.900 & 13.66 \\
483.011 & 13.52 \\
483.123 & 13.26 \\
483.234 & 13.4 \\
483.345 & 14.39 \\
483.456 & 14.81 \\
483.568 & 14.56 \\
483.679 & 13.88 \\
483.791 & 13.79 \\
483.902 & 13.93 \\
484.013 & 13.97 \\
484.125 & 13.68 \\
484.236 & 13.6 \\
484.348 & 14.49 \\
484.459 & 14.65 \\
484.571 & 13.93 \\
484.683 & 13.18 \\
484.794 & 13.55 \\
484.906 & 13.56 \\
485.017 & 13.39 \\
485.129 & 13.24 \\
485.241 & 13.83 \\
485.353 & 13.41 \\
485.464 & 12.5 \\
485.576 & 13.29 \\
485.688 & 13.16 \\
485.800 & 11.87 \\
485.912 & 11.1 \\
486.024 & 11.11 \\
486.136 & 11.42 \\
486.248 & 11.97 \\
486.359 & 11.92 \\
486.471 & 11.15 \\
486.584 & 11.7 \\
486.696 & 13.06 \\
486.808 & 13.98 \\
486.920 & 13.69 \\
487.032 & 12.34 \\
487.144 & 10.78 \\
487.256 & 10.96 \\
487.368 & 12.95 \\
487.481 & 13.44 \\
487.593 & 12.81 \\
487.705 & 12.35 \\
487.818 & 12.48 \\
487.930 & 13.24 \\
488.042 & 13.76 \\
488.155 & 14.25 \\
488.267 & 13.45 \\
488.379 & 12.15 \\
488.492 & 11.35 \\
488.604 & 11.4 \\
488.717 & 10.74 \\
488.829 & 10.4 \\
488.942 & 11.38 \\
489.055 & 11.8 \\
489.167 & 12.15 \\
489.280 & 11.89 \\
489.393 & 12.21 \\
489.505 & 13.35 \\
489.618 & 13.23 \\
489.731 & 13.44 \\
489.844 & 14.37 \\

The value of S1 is 0.108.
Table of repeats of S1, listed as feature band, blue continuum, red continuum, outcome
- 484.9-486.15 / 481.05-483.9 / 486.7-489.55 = 0.05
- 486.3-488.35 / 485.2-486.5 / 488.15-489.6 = -0.09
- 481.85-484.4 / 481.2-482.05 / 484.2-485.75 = -0.03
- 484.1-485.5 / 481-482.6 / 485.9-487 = -0.08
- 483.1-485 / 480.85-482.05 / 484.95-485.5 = -0.04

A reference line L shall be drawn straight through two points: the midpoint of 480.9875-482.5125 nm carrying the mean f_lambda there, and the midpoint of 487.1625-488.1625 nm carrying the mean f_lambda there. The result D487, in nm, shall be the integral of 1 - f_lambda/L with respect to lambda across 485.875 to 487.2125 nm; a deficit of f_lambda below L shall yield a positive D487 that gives 0.10 nm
